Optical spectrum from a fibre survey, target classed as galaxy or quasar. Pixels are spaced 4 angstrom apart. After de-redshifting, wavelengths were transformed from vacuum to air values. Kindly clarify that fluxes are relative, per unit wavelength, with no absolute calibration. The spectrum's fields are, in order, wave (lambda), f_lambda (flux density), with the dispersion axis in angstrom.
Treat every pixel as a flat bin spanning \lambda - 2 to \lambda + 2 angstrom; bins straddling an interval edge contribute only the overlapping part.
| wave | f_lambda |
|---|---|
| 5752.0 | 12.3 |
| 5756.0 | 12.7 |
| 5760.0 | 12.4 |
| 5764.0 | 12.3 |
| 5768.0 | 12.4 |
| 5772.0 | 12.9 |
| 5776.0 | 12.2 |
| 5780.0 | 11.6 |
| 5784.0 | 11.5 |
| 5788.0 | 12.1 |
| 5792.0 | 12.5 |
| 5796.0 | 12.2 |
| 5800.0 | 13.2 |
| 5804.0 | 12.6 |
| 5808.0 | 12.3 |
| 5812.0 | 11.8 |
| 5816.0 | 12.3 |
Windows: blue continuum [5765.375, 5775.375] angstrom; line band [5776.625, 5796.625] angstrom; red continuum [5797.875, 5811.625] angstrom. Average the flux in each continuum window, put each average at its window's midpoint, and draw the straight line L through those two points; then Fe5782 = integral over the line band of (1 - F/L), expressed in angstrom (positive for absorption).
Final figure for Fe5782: 0.9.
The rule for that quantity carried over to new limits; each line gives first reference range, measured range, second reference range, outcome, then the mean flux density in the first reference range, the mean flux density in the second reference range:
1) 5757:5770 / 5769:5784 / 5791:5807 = 0.39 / 12.4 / 12.6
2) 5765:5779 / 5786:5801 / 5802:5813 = -0.15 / 12.4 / 12.3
